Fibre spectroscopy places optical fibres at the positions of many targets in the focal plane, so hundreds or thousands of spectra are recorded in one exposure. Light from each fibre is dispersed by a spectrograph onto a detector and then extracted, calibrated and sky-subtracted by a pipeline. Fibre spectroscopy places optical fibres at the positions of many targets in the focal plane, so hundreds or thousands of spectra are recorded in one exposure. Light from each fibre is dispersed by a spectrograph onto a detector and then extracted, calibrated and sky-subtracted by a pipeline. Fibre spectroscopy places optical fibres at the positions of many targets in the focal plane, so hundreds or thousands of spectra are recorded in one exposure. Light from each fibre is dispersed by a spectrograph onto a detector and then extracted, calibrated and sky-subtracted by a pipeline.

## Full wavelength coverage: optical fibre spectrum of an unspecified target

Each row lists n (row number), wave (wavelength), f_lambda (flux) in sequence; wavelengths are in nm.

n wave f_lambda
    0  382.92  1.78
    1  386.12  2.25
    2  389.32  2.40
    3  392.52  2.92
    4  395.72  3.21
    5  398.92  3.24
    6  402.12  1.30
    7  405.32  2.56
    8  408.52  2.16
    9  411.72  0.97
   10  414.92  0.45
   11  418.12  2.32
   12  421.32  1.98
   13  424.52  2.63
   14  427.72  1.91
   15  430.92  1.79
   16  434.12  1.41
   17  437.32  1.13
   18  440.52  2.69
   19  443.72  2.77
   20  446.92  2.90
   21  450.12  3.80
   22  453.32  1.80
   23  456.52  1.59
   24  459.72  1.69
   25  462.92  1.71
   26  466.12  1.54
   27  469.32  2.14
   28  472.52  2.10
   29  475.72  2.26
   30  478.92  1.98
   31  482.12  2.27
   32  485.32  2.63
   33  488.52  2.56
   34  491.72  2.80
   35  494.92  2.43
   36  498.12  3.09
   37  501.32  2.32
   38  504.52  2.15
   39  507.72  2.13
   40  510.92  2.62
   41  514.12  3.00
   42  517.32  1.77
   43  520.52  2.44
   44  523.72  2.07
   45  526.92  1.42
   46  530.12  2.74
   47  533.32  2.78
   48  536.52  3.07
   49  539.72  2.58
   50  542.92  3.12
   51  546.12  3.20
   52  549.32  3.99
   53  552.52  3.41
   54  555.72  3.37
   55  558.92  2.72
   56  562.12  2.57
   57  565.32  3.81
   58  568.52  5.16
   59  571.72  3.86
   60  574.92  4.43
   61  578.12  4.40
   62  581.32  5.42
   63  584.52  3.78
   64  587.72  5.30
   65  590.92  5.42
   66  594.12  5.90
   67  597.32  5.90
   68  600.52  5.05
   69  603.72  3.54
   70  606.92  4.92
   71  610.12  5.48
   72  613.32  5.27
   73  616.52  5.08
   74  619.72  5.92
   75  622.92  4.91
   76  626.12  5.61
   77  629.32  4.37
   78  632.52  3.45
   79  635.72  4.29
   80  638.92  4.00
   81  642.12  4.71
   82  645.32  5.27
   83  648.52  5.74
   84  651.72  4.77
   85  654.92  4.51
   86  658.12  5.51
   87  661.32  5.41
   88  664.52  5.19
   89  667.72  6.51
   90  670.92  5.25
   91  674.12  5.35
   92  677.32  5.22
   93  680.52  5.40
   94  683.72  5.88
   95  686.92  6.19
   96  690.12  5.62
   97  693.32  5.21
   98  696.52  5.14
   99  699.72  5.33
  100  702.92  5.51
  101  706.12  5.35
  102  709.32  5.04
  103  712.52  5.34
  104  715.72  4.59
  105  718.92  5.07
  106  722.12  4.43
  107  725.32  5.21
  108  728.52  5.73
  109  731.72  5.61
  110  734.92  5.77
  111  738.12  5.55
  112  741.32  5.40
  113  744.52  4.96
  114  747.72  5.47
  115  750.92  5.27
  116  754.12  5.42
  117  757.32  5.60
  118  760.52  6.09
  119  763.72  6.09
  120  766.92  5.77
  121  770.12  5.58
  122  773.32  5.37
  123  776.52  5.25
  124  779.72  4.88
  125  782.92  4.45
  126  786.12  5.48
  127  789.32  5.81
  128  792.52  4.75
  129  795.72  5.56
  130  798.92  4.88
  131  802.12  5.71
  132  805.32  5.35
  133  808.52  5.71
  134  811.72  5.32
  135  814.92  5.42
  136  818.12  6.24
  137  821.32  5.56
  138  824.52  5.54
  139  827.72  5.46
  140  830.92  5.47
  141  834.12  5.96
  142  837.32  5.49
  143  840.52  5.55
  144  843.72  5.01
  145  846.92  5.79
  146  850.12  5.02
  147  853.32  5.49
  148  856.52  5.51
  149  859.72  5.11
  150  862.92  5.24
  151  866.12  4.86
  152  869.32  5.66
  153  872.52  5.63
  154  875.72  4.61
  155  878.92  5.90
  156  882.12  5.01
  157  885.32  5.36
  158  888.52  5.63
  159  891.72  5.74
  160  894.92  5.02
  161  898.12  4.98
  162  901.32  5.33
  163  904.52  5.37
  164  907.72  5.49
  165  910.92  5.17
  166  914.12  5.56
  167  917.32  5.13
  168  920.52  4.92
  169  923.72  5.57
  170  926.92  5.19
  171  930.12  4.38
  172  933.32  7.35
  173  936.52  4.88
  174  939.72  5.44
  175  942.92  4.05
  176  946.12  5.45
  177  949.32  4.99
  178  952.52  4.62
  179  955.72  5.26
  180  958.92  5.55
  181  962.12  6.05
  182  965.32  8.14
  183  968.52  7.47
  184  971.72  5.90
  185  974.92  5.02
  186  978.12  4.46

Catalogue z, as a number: 0.469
